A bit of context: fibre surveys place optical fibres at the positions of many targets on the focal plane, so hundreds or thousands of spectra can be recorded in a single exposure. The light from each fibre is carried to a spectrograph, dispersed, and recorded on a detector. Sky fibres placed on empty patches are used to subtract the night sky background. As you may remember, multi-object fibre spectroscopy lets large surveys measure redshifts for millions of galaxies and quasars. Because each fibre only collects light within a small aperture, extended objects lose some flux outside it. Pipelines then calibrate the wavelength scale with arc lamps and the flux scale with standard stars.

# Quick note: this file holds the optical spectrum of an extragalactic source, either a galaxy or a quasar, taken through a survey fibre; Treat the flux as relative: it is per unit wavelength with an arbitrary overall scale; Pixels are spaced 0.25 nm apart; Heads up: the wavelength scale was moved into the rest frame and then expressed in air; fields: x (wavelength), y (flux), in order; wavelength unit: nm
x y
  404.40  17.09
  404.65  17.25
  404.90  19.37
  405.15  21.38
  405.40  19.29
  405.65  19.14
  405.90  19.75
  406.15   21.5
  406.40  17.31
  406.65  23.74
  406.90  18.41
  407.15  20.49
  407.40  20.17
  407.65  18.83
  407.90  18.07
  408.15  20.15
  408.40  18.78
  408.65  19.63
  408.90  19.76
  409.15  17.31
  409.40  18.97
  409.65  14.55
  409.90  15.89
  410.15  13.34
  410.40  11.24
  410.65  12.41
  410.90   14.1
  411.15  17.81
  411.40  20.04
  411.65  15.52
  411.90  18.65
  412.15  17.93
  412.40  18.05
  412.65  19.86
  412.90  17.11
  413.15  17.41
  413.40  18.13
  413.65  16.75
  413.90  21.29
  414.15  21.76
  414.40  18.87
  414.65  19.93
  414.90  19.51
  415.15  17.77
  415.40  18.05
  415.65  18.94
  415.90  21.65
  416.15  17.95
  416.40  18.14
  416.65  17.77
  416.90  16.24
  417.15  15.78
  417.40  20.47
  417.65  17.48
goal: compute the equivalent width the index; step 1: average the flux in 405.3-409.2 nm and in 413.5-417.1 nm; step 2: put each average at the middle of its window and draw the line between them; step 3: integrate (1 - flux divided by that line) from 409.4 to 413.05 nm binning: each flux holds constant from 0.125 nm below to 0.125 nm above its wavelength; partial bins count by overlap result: 0.554 nm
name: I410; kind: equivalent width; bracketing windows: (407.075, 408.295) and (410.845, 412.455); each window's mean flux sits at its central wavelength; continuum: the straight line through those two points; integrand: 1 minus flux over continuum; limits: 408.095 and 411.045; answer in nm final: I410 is 0.37 nm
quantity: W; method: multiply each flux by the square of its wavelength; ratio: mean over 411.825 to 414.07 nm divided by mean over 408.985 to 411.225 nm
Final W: 1.24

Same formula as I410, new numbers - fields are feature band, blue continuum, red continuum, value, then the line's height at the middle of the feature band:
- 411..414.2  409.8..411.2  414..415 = -0.25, 17.1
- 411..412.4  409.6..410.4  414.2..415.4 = -0.18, 15.9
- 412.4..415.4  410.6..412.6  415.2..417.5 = -0.20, 17.7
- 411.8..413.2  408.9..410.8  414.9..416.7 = -0.12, 16.7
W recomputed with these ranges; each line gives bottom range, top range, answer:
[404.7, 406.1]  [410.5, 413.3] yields 0.90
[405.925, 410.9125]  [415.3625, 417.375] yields 1.06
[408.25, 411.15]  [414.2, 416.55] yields 1.22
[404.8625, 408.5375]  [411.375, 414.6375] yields 0.97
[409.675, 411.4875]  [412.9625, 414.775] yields 1.31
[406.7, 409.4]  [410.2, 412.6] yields 0.86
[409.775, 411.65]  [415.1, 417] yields 1.25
